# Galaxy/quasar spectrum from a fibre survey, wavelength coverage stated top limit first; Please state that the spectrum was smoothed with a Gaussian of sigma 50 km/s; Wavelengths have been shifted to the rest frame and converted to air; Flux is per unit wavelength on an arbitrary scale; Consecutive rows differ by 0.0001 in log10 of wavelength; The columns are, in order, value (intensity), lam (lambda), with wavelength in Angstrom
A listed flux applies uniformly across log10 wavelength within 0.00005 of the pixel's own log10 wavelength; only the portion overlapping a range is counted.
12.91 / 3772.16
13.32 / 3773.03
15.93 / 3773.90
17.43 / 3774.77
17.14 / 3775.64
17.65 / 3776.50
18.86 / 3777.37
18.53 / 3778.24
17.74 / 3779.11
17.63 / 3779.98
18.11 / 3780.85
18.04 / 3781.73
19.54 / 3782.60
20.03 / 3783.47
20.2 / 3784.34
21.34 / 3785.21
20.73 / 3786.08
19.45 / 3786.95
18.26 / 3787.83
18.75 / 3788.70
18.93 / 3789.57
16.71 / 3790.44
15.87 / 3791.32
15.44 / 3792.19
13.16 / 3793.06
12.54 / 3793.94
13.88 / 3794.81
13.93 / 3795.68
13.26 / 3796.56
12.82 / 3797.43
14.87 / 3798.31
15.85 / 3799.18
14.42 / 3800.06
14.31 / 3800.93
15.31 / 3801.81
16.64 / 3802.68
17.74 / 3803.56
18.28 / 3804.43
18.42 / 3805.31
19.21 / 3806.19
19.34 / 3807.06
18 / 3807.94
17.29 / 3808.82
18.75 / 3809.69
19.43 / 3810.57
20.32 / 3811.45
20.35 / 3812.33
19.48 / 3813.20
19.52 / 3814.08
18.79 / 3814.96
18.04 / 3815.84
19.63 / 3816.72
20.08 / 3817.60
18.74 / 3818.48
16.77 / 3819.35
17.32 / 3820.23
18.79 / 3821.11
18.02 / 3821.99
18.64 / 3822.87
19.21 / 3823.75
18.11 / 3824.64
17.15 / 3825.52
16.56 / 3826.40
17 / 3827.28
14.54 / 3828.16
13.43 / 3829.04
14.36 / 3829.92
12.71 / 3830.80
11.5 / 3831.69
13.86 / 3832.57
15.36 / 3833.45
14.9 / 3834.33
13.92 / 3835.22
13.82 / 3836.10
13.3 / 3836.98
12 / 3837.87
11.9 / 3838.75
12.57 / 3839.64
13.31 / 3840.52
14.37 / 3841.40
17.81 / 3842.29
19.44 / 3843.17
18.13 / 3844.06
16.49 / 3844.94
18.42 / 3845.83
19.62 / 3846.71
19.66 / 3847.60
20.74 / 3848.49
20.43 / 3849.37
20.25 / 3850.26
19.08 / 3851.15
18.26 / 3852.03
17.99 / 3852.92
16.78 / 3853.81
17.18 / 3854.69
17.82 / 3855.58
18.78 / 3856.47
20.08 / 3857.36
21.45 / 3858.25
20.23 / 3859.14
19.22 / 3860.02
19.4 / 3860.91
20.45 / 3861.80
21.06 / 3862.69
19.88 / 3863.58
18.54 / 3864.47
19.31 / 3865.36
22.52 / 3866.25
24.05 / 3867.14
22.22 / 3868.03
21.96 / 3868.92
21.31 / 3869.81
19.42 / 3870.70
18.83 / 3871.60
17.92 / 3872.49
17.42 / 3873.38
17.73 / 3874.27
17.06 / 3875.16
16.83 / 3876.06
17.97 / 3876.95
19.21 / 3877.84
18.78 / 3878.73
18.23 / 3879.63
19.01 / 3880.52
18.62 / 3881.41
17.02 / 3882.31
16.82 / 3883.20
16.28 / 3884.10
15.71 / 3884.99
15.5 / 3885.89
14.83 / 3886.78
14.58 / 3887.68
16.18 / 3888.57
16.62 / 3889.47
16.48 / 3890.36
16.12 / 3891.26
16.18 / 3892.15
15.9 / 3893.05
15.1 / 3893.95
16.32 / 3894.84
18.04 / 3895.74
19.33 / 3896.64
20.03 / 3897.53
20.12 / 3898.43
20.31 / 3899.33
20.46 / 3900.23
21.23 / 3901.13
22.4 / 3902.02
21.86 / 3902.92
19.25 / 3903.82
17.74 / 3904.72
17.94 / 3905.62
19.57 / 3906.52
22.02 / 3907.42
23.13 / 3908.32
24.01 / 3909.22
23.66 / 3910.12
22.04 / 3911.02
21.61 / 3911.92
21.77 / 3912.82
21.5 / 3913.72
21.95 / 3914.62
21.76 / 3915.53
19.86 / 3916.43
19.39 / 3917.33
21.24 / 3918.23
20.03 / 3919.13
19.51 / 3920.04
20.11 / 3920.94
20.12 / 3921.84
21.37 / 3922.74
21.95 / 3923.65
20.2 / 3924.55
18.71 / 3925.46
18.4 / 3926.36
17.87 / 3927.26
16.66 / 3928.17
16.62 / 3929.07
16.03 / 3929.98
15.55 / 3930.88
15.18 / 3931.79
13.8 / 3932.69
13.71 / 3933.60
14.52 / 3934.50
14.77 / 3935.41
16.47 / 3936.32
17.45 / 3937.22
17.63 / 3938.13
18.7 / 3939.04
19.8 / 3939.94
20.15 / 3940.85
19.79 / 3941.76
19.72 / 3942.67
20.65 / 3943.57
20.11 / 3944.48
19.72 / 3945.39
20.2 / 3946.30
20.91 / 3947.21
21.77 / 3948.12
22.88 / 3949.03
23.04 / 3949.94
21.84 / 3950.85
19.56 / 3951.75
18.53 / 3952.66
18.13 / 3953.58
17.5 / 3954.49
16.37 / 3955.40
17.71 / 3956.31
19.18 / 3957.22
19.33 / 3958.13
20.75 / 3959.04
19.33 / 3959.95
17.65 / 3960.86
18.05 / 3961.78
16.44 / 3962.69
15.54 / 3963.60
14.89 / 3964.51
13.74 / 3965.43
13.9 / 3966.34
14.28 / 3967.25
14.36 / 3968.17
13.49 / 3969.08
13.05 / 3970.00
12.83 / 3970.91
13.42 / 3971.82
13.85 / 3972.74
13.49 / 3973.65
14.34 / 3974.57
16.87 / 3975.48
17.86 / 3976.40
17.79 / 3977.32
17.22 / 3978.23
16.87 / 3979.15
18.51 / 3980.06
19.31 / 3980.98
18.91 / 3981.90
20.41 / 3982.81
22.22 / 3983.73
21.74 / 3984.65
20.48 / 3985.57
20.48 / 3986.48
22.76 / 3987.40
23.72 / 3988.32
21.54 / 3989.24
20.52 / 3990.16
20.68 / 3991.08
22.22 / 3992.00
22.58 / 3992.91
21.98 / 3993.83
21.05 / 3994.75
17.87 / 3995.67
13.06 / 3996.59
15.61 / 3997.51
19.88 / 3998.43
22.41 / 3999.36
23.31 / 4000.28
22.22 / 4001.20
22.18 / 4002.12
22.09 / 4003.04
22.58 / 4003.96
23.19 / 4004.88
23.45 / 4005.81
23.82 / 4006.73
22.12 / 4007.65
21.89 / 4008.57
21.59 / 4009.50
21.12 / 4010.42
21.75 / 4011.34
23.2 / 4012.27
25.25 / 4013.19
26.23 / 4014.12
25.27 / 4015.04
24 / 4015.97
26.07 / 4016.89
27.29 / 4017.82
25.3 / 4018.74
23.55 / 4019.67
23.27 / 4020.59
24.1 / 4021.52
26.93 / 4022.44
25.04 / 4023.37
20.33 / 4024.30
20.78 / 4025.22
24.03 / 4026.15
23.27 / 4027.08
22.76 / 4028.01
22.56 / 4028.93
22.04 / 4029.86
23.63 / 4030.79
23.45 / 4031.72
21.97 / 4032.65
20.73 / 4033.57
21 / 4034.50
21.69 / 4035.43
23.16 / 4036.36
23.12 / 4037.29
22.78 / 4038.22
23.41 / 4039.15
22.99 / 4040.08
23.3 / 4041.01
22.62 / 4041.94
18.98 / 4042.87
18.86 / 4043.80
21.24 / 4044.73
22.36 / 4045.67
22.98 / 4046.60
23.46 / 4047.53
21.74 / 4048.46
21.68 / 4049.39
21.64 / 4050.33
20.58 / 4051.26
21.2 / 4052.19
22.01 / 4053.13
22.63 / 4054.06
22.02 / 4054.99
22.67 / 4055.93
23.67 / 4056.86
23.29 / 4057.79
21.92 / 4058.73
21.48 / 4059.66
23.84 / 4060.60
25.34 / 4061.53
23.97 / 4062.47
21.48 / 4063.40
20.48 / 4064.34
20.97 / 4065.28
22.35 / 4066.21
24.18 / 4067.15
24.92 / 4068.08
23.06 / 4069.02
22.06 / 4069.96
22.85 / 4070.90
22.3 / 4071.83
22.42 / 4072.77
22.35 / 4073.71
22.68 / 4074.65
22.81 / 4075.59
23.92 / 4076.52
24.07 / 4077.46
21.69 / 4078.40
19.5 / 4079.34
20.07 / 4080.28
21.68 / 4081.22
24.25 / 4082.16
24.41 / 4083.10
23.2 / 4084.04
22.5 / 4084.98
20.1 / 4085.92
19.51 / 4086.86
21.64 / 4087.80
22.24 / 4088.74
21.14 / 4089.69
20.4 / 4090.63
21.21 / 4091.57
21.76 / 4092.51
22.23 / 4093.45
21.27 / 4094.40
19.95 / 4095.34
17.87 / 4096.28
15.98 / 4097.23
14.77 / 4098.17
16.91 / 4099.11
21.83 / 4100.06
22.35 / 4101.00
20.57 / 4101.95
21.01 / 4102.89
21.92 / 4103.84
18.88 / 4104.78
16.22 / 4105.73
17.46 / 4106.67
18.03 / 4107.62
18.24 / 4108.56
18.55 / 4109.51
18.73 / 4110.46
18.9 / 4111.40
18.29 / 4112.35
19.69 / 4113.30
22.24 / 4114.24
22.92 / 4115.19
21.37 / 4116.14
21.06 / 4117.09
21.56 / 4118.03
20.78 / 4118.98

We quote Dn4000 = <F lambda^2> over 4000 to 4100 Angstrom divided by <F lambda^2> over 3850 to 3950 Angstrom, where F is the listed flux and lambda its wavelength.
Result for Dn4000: 1.27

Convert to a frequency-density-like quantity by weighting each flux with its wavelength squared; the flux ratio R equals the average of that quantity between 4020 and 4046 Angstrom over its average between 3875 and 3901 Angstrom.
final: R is 1.39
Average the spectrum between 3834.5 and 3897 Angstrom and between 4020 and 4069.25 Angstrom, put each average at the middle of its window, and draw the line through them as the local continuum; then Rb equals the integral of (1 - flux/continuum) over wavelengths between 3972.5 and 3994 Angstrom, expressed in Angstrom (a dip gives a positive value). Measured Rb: 1.5 Angstrom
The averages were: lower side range 17.8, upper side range 22.5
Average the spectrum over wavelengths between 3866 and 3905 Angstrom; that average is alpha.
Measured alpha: 18.4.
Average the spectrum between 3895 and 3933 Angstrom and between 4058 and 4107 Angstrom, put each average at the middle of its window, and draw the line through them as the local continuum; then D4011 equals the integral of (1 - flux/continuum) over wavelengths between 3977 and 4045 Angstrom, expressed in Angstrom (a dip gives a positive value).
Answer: -3.95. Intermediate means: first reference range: 19.9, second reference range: 21.4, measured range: 22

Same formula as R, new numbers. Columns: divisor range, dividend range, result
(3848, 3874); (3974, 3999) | 1.05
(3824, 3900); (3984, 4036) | 1.38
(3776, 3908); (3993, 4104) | 1.38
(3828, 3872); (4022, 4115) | 1.36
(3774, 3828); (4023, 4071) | 1.44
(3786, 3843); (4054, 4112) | 1.49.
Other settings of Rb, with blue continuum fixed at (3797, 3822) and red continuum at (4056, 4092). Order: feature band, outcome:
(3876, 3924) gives 0.57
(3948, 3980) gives 5.43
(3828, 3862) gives 3.12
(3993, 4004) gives 0.38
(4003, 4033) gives -2.90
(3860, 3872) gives -1.18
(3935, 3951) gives 0.31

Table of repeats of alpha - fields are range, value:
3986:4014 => 21.6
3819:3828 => 17.7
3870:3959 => 18.8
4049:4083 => 22.5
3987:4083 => 22.4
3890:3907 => 18.7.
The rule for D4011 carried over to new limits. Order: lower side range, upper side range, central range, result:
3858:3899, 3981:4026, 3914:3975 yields 7.3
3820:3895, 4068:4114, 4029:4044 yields -1.7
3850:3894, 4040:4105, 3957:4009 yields 3.6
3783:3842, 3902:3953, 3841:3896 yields -1.0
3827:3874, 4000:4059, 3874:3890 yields 1.3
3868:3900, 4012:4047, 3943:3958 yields 0.2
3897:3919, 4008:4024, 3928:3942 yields 3.3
